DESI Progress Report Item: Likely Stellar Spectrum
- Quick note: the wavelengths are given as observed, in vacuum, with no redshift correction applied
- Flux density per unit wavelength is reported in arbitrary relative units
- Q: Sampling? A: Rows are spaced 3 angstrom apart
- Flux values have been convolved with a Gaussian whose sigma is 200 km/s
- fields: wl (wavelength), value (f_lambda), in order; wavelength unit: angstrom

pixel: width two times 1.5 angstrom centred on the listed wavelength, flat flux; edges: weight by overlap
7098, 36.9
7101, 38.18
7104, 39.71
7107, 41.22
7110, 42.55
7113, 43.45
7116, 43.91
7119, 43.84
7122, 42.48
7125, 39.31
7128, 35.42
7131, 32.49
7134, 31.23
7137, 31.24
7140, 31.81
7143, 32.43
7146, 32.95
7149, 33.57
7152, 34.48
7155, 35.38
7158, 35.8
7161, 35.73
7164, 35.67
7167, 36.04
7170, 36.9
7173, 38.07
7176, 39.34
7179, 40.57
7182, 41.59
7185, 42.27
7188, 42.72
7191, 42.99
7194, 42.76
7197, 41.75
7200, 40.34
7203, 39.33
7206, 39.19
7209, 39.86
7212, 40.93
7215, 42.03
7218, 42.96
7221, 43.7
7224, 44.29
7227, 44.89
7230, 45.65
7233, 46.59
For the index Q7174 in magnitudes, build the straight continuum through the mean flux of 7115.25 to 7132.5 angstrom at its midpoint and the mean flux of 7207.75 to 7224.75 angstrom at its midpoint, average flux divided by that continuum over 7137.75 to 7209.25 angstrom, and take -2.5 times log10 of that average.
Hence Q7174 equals 0.085 mag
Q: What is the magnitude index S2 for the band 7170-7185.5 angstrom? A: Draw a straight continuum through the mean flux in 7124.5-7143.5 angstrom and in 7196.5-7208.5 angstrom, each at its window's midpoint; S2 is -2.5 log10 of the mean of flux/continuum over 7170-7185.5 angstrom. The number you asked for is -0.066 mag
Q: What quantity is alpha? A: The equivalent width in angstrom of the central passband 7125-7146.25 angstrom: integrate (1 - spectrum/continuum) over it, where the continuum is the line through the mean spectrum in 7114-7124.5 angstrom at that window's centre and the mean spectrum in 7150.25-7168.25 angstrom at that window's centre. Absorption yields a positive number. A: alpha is 3.7 angstrom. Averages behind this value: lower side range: 43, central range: 33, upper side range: 35.5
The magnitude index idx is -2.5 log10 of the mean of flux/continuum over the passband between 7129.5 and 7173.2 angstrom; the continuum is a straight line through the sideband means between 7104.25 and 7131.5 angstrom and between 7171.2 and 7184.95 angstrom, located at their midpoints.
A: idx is 0.18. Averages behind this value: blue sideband 40.8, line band 34.1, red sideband 40.1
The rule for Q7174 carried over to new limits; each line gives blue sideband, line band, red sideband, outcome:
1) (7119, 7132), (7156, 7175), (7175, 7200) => 0.12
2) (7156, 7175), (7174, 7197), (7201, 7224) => -0.09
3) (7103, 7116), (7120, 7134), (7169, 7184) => 0.12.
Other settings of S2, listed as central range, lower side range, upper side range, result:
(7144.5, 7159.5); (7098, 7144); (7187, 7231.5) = 0.15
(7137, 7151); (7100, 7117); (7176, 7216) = 0.26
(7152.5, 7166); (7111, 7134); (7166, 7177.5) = 0.08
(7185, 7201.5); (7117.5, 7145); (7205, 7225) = -0.05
